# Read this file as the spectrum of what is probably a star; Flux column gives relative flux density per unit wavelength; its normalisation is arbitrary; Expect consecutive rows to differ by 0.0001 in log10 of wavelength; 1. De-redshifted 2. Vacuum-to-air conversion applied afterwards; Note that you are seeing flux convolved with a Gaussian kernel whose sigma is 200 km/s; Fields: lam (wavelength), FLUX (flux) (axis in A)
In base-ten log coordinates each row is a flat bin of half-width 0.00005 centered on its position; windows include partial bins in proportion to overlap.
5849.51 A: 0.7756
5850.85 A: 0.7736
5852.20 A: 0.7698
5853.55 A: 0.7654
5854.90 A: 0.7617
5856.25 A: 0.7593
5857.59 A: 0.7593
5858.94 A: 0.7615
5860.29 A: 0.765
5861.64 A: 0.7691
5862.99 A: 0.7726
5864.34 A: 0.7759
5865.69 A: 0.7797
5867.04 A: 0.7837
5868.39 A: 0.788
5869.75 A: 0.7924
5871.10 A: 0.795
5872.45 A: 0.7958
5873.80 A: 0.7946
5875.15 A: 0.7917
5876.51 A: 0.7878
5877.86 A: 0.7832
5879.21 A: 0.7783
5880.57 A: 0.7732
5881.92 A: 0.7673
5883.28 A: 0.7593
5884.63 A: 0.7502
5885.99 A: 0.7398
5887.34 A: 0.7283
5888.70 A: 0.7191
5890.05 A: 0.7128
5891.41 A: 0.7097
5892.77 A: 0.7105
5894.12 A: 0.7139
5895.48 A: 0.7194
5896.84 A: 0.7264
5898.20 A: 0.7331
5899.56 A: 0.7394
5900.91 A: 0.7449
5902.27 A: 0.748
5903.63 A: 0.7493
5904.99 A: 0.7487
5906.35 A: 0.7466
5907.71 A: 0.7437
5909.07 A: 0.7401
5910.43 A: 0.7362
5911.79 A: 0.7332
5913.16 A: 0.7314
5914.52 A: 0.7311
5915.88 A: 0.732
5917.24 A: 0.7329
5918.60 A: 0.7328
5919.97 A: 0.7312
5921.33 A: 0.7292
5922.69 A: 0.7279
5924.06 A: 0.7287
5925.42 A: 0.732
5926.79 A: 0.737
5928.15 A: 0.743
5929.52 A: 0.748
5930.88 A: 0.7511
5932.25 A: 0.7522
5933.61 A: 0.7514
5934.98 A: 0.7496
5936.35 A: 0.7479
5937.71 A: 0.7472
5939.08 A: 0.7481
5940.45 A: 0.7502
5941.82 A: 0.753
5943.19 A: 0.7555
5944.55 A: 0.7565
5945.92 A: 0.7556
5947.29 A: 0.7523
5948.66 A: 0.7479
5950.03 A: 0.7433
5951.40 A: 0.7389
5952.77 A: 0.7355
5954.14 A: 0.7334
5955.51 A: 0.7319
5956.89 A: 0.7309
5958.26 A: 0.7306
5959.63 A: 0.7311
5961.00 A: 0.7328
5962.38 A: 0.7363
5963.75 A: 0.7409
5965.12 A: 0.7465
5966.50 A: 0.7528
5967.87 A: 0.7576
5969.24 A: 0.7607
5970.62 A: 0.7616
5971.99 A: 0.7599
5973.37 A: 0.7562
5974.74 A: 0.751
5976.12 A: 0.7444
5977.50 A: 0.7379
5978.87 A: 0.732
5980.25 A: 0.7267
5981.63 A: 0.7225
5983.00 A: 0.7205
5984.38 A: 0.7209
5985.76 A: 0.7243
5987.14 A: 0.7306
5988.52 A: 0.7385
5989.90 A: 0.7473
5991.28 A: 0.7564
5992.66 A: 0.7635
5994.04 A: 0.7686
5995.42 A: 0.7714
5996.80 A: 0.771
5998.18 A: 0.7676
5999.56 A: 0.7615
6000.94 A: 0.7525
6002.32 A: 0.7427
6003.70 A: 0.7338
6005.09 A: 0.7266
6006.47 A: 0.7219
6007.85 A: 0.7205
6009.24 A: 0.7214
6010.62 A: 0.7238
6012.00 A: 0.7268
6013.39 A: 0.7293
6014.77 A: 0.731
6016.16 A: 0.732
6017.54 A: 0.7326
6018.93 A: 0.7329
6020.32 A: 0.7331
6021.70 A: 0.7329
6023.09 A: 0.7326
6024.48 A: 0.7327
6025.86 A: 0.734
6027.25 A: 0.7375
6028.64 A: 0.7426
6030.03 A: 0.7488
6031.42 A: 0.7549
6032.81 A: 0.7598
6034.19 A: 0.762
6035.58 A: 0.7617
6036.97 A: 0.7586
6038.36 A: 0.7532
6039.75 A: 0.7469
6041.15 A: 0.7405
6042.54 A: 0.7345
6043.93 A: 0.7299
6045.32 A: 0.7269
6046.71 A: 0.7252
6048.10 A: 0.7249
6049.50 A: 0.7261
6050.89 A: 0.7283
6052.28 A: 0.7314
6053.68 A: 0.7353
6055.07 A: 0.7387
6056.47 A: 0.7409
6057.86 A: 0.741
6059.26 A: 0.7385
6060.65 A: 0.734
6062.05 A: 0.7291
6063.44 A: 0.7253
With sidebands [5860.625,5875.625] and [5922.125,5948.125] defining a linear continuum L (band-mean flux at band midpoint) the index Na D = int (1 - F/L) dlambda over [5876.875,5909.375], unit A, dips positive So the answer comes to 1.2 A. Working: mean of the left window 0.785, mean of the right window 0.747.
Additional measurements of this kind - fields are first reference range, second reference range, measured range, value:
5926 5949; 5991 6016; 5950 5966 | 0.3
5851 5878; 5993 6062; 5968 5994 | 0.3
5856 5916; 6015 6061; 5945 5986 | 0.3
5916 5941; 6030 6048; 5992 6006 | -0.2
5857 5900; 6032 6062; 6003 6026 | 0.4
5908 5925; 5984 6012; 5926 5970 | -0.5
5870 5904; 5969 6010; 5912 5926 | 0.3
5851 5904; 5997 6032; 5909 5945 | 0.5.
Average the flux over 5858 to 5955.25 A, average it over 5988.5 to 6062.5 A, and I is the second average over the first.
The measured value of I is 1.0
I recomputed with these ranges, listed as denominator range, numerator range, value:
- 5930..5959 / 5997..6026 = 0.99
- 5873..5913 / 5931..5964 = 1.00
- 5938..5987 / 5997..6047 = 1.00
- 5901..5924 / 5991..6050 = 1.01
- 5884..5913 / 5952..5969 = 1.01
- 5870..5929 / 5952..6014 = 1.00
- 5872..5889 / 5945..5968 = 0.97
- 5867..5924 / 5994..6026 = 0.99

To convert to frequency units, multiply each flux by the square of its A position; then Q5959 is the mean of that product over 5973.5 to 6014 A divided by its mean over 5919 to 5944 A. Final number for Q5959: 1.02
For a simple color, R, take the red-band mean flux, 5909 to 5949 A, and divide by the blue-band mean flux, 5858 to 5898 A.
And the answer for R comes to 1.0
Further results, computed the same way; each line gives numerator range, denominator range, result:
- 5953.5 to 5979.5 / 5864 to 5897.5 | 0.98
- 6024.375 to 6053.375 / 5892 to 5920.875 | 1.01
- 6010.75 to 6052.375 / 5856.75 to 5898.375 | 0.97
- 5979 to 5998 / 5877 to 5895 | 1.00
